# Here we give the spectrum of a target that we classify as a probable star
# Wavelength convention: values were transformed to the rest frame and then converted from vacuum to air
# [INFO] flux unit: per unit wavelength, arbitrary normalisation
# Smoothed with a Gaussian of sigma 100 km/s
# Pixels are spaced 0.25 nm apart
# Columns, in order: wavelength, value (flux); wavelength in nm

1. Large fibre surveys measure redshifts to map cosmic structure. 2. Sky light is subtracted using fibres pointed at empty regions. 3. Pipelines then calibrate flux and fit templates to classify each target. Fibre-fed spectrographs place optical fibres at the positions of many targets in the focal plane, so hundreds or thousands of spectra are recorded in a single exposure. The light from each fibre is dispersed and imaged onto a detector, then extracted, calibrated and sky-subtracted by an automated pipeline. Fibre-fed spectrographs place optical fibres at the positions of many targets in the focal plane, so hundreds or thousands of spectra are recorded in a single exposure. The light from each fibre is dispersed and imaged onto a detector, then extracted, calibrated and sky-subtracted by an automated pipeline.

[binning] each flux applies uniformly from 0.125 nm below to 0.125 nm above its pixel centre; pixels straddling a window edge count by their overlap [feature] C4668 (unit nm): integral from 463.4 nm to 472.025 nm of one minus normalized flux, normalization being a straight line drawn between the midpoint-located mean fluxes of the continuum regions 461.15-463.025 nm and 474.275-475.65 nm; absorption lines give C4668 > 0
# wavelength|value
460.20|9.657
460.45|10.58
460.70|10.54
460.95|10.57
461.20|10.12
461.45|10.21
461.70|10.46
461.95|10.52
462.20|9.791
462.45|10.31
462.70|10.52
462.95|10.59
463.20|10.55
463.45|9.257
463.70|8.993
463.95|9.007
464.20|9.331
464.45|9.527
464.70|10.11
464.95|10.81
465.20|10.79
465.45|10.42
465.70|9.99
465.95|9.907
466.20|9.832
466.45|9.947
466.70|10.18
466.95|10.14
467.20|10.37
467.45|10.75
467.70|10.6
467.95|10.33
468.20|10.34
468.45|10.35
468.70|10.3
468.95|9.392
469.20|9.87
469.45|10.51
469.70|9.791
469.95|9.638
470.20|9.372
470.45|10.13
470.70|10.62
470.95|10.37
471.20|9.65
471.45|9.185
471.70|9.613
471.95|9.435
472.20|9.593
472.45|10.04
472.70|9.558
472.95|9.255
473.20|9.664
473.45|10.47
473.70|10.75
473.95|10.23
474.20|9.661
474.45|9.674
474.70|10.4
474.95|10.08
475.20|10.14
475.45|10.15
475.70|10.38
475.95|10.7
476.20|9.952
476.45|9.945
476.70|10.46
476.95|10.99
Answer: 0.20 nm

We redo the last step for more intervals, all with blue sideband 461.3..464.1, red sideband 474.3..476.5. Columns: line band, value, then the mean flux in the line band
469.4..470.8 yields 0.02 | 9.97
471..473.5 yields 0.12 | 9.64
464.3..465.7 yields -0.03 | 10.3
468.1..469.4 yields 0.00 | 10.1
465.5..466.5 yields 0.01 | 9.95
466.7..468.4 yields -0.06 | 10.4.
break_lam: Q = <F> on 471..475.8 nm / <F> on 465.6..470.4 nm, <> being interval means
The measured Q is 1.0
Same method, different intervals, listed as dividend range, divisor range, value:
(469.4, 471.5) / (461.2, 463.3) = 0.96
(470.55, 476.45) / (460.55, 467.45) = 0.99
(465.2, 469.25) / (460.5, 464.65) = 1.02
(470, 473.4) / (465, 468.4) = 0.95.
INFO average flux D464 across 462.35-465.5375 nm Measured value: 10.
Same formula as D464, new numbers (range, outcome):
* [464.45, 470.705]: 10.2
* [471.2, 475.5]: 9.87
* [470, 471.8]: 9.84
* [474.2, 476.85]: 10.2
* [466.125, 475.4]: 10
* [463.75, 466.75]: 9.96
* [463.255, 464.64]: 9.33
